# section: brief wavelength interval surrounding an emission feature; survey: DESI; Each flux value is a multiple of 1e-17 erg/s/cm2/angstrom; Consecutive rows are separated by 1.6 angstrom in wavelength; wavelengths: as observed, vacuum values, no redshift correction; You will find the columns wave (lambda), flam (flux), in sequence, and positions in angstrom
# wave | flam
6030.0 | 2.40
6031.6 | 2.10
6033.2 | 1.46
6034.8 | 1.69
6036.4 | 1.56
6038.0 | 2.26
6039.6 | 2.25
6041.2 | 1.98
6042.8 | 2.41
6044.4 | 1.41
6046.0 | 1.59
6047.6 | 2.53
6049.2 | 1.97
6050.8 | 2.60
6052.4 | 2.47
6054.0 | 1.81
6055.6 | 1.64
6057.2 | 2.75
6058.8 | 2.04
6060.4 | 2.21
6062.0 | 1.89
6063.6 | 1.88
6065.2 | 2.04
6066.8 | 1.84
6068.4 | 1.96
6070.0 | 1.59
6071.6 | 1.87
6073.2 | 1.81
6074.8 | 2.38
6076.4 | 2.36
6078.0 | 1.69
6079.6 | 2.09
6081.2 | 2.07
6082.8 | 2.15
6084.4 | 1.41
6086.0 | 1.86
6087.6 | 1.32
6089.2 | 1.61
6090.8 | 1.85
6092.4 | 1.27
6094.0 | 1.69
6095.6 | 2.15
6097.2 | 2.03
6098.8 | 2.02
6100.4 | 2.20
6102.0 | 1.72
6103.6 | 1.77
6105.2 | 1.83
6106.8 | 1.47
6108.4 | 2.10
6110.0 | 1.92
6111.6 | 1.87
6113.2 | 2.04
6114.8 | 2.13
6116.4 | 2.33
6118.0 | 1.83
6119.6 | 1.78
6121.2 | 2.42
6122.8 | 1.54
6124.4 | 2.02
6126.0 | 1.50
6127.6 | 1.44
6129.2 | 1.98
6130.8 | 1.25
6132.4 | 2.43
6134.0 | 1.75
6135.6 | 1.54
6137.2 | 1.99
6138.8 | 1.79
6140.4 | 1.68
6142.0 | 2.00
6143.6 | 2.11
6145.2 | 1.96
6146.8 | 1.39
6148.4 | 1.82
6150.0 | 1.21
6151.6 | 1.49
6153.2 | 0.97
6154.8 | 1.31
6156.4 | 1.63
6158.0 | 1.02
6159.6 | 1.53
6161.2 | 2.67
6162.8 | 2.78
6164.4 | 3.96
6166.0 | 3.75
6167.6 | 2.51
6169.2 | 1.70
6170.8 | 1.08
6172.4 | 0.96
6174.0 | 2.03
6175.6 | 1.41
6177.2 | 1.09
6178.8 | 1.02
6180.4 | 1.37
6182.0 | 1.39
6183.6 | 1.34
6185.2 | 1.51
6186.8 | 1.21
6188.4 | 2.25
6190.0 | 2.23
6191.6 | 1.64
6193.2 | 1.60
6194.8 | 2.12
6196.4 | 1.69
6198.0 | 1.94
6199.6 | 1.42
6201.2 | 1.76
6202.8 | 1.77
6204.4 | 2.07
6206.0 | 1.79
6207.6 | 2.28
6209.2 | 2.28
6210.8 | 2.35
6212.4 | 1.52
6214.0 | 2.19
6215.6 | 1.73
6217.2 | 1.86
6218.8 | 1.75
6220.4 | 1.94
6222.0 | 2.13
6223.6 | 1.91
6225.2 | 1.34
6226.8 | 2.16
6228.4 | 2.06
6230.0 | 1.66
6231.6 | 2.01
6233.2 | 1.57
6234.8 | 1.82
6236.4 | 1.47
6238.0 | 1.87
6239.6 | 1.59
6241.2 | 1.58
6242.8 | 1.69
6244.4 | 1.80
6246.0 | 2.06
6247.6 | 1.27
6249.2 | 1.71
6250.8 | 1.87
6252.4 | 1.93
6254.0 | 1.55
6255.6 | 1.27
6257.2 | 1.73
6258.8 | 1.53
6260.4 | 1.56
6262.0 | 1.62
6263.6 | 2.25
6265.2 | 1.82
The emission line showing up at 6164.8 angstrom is Hbeta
